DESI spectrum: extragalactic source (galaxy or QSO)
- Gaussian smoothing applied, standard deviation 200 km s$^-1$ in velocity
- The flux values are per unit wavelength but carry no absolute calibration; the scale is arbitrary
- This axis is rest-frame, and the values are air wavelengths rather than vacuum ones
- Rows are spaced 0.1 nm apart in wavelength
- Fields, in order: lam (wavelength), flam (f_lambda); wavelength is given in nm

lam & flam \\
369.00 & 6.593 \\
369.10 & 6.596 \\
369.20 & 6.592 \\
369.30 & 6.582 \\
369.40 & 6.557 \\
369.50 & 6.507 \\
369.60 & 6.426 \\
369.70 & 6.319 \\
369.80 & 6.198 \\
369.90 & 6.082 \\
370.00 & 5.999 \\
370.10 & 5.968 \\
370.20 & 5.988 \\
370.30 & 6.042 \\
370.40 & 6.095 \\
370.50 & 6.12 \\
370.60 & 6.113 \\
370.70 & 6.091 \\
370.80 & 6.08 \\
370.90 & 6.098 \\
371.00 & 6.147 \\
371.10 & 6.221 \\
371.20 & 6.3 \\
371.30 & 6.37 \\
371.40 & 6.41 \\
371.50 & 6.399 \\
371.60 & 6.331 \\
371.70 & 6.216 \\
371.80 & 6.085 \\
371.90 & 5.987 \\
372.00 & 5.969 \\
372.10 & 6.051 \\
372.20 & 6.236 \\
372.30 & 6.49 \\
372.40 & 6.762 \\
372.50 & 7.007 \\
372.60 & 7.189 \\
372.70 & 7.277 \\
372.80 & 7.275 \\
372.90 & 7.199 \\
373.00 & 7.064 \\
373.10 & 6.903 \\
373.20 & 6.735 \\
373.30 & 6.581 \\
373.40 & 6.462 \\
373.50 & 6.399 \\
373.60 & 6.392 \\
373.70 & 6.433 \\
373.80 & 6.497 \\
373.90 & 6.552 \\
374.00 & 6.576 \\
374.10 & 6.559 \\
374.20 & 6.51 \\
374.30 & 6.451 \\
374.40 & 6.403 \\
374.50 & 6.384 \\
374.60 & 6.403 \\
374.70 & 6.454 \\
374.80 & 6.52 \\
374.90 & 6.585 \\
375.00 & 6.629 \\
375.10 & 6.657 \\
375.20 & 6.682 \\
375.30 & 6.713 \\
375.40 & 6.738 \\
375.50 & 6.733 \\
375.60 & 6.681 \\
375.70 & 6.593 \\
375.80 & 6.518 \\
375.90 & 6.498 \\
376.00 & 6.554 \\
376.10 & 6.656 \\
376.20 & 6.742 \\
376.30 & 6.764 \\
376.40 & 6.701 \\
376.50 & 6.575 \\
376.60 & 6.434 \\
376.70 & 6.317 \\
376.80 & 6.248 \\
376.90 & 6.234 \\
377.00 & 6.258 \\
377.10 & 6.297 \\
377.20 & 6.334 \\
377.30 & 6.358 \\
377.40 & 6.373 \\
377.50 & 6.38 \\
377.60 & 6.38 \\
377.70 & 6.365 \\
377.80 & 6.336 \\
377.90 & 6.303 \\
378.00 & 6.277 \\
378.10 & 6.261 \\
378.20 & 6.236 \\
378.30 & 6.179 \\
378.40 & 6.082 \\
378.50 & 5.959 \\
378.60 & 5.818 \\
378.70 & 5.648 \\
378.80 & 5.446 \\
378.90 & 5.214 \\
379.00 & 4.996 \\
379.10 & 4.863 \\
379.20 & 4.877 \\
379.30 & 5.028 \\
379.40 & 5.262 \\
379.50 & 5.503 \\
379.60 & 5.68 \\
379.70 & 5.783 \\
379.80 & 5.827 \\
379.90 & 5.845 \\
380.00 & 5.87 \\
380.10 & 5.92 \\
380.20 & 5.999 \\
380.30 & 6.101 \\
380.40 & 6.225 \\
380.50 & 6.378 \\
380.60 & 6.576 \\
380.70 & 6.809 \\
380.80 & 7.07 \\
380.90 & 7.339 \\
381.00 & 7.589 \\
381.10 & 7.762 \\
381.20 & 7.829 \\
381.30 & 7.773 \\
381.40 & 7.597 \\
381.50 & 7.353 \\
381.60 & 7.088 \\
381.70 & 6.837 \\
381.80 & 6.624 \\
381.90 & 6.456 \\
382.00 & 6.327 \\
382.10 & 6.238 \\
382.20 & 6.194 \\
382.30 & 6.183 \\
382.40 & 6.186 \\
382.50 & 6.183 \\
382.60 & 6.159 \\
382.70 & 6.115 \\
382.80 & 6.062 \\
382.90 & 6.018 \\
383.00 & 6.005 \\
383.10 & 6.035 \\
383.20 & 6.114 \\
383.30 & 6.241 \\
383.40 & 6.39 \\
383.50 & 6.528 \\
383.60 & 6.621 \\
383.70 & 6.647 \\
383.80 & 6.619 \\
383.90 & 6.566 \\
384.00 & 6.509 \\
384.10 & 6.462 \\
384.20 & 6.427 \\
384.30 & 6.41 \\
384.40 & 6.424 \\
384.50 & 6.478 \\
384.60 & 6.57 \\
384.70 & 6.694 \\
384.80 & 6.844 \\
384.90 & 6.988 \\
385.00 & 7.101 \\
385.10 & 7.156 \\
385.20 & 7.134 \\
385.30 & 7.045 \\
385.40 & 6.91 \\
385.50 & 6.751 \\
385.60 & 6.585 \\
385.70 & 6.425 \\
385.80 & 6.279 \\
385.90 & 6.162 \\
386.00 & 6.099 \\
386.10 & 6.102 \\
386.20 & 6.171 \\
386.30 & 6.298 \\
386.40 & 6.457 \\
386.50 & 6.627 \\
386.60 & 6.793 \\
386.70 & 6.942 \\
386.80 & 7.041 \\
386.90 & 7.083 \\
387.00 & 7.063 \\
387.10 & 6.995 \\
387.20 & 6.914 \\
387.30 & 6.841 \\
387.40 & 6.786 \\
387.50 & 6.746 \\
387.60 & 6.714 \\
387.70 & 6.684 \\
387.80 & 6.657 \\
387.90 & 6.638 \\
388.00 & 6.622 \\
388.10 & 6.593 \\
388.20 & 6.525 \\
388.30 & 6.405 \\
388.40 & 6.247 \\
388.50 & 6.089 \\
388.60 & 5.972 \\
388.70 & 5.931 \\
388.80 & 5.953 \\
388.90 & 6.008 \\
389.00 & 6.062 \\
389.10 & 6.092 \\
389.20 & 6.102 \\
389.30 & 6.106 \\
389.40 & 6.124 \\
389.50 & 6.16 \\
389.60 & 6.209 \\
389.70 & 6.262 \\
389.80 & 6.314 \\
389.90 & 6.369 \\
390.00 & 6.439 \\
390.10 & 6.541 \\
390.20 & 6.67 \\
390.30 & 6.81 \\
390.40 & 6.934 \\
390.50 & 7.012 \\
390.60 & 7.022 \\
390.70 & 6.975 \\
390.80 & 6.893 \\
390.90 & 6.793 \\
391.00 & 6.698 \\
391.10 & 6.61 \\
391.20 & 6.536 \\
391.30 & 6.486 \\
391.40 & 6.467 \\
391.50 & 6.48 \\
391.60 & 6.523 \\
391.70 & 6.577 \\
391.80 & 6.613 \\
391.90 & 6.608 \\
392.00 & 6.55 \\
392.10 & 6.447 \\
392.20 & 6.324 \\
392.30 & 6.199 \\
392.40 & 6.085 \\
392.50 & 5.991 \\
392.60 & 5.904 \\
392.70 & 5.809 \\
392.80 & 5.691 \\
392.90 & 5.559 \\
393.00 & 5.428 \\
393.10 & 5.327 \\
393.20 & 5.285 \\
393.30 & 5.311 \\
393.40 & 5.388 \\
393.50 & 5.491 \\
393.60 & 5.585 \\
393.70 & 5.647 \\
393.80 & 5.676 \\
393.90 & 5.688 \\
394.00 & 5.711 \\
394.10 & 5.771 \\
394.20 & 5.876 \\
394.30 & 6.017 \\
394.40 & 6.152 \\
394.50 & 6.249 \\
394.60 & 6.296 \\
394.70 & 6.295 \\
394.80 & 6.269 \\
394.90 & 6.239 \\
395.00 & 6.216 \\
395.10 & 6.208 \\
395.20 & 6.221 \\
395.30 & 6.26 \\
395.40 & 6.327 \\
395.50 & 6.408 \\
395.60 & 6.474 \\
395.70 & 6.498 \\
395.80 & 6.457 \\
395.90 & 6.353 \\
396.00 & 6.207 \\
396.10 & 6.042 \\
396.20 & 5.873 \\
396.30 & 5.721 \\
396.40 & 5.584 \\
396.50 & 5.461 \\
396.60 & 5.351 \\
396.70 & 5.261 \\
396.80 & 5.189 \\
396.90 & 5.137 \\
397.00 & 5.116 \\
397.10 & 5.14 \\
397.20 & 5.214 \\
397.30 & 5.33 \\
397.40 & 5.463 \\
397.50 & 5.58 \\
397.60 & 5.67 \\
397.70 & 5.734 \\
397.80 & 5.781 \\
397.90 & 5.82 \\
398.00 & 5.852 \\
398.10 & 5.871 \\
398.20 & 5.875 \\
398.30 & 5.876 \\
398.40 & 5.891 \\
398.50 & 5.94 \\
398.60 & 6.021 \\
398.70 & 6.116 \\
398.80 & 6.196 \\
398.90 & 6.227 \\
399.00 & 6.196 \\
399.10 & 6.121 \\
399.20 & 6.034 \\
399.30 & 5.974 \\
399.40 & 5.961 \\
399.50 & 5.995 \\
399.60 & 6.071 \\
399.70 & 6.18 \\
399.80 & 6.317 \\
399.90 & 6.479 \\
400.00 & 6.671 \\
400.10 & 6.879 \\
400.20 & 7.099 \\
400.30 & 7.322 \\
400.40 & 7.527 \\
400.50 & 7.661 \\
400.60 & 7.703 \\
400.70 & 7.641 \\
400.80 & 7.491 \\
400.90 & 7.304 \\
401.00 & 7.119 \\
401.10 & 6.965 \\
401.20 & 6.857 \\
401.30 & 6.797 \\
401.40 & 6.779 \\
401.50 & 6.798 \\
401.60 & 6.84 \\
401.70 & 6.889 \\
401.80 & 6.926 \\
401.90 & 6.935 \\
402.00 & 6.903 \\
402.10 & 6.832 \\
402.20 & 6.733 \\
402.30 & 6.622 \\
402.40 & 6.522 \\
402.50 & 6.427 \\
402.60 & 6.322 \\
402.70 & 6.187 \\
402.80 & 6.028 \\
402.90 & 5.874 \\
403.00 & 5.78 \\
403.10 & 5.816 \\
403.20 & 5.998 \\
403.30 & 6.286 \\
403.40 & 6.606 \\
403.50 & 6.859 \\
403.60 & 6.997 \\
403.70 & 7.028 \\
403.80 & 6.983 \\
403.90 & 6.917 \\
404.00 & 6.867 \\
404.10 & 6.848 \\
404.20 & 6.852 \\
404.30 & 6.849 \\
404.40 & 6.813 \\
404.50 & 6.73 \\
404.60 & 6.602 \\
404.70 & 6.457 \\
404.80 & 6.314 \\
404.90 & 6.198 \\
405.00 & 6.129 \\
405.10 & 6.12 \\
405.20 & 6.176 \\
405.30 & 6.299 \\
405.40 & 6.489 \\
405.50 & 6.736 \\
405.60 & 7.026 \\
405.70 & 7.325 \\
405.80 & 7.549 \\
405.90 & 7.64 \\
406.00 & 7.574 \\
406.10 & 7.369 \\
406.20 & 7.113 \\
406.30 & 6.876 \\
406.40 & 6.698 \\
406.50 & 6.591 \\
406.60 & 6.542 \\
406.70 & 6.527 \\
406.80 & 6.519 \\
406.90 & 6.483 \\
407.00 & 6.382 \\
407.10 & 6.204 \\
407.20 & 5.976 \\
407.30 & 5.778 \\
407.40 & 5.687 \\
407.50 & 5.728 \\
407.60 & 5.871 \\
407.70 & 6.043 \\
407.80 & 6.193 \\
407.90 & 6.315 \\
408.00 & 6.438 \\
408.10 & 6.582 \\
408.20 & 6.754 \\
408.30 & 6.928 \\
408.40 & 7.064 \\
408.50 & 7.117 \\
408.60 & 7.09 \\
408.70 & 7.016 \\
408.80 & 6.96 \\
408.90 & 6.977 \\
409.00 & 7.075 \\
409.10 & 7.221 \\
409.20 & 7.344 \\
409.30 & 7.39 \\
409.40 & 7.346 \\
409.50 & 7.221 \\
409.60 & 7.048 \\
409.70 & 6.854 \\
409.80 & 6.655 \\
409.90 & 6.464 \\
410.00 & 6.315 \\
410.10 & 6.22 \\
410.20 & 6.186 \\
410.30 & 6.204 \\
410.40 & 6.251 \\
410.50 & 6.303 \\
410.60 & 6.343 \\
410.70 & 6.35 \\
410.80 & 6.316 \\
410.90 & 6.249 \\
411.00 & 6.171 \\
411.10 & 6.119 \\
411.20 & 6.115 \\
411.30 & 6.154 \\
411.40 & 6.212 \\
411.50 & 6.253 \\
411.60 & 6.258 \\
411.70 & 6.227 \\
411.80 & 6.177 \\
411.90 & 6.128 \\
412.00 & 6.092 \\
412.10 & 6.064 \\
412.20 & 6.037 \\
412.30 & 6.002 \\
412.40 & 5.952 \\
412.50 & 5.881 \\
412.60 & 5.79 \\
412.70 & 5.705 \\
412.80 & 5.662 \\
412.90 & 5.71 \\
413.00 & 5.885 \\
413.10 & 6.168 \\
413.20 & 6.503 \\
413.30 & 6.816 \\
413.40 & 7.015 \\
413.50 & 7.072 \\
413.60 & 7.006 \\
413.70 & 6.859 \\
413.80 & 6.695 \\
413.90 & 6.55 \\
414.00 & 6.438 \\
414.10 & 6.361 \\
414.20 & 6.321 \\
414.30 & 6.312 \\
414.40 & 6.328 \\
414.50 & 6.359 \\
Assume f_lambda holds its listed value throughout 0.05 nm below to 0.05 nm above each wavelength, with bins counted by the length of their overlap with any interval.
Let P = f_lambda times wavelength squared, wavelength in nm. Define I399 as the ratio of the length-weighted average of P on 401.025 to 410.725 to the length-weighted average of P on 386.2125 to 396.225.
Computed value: 1.13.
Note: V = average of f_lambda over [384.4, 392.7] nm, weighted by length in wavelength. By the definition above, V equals 6.53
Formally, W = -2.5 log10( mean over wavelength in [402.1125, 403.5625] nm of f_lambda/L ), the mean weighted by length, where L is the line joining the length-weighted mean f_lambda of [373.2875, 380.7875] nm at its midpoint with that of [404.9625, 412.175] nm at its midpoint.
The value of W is 0.032 mag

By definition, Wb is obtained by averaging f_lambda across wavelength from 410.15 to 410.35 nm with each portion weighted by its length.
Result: 6.2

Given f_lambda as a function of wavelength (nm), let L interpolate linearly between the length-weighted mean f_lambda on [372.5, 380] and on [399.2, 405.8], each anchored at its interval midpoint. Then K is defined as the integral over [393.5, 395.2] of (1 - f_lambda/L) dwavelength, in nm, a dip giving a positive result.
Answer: 0.15 nm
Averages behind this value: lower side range 6.32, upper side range 6.67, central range 5.99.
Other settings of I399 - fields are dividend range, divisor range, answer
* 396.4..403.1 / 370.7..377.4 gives 1.10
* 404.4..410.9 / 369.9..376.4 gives 1.22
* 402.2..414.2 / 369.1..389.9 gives 1.17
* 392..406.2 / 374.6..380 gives 1.14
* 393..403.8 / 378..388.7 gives 1.04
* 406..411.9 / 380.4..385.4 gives 1.12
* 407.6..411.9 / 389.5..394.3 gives 1.16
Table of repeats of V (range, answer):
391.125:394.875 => 6.01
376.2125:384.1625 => 6.29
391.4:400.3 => 5.98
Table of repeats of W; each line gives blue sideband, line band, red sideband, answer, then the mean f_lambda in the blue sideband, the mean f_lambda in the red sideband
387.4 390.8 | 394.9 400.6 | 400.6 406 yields 0.09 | 6.44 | 6.72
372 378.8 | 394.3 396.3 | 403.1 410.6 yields 0.06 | 6.49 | 6.66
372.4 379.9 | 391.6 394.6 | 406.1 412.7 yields 0.09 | 6.33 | 6.45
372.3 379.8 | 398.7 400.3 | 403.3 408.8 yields 0.04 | 6.35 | 6.65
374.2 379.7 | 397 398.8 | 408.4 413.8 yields 0.12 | 6.21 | 6.47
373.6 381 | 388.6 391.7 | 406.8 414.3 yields -0.02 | 6.26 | 6.42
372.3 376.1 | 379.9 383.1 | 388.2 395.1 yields -0.02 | 6.66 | 6.19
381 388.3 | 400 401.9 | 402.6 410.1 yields -0.08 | 6.64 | 6.64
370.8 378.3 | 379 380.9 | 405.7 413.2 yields 0.11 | 6.49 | 6.47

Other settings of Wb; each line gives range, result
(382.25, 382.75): 6.17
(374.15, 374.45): 6.45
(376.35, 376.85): 6.45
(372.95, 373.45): 6.75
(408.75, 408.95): 6.97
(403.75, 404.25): 6.89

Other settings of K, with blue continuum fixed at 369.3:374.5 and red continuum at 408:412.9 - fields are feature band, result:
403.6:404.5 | -0.060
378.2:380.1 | 0.251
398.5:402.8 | -0.141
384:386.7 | -0.069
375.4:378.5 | 0.001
